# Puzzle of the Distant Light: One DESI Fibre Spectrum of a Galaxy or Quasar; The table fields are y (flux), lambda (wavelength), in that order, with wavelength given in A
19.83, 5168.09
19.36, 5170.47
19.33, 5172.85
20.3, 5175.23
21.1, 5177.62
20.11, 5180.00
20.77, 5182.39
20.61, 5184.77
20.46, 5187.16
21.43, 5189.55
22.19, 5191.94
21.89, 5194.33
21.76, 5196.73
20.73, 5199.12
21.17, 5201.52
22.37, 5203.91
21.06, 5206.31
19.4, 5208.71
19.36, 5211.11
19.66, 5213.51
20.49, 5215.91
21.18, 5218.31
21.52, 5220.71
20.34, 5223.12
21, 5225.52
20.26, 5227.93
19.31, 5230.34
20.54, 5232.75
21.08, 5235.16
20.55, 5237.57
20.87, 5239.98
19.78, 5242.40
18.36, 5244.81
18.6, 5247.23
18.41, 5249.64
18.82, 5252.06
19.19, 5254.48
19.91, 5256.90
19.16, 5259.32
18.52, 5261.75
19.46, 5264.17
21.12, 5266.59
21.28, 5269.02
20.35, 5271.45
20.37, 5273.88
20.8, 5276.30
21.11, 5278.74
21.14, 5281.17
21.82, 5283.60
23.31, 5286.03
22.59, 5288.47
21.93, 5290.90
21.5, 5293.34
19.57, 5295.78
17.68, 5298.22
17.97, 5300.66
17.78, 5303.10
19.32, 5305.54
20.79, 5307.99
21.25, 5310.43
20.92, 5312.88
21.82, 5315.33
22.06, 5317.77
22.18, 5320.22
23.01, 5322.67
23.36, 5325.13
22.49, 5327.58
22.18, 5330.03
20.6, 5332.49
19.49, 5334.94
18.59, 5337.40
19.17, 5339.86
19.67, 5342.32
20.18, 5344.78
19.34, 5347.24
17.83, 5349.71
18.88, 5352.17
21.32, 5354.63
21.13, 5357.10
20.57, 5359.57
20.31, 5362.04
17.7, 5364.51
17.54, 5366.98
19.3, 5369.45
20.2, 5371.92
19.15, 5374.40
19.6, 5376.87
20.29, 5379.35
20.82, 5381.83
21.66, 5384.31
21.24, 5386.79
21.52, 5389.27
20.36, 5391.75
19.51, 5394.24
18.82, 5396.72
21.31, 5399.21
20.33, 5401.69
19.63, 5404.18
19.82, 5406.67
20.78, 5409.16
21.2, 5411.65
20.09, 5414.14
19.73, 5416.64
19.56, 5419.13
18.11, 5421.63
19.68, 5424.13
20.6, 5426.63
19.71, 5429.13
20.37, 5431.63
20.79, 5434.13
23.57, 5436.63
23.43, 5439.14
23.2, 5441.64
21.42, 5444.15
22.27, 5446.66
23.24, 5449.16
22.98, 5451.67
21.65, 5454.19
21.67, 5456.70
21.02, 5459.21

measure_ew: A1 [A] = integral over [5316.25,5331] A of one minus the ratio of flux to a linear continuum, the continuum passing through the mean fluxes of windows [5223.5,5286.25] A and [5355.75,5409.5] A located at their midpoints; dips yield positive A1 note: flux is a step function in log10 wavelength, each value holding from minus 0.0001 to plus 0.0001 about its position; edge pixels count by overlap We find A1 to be -1.8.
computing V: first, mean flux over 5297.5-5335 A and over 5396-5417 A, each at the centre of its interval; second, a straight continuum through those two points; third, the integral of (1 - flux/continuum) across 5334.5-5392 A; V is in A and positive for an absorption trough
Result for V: 2.0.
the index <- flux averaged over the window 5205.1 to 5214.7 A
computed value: 19.9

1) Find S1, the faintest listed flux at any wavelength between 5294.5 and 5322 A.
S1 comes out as 17.68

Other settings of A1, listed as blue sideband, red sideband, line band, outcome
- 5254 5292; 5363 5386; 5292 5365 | -0.61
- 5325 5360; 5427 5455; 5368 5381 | 0.69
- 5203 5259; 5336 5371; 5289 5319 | -0.92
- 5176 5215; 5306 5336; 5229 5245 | 0.71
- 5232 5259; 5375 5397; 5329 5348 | 0.26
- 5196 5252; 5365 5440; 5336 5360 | 0.74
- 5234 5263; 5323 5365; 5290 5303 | 0.22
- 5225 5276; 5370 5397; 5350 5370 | 0.70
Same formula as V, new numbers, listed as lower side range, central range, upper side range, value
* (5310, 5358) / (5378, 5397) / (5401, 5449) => 0.2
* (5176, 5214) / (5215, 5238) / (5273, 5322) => 0.3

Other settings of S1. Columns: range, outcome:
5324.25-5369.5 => 17.54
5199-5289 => 18.36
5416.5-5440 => 18.11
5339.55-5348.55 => 19.17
